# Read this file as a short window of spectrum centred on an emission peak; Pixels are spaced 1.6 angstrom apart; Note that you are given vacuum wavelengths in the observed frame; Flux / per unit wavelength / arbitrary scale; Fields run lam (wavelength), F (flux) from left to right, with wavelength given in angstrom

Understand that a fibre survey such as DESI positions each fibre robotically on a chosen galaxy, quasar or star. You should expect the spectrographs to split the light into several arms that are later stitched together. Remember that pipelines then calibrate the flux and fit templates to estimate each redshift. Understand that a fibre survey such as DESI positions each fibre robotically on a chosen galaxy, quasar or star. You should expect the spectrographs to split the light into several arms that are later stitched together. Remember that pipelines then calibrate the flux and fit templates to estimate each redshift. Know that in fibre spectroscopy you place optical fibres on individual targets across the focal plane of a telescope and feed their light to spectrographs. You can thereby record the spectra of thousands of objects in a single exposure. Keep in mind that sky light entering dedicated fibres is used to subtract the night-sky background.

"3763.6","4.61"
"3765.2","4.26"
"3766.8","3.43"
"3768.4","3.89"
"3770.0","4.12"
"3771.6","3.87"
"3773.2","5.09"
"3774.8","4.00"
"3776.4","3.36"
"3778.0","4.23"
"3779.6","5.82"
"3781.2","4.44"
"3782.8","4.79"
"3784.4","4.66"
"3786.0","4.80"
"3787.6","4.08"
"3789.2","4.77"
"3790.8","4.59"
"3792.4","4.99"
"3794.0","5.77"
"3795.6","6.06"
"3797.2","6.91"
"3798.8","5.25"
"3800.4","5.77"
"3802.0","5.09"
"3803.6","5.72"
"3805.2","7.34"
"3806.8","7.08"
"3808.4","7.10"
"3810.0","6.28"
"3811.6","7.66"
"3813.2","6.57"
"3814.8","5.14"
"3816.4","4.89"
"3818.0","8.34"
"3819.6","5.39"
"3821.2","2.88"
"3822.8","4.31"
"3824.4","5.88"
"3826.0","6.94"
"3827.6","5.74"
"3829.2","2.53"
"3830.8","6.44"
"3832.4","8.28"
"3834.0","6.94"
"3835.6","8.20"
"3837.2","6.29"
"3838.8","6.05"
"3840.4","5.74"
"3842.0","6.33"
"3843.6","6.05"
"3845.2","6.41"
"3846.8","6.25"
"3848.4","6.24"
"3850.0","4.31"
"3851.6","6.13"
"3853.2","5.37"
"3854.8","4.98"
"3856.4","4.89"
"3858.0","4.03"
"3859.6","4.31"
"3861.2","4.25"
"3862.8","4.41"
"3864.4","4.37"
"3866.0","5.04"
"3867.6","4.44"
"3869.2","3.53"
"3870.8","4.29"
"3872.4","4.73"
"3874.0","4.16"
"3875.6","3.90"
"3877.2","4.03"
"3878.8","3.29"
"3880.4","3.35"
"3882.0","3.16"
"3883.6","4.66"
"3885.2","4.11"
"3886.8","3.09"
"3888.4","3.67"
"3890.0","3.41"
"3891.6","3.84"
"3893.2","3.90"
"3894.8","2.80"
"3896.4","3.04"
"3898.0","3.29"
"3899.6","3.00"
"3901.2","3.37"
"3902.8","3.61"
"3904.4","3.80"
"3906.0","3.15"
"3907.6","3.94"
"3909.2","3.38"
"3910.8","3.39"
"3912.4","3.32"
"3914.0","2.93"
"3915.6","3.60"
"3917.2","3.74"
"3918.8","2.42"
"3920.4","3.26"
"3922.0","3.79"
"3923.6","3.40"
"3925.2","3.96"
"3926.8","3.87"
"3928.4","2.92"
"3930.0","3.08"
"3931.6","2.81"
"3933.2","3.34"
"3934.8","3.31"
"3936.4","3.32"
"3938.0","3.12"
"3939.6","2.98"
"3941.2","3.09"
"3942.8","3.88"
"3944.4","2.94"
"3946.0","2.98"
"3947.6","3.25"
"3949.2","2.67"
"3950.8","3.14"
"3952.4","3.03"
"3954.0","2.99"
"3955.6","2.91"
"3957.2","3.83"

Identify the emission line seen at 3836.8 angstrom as C IV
